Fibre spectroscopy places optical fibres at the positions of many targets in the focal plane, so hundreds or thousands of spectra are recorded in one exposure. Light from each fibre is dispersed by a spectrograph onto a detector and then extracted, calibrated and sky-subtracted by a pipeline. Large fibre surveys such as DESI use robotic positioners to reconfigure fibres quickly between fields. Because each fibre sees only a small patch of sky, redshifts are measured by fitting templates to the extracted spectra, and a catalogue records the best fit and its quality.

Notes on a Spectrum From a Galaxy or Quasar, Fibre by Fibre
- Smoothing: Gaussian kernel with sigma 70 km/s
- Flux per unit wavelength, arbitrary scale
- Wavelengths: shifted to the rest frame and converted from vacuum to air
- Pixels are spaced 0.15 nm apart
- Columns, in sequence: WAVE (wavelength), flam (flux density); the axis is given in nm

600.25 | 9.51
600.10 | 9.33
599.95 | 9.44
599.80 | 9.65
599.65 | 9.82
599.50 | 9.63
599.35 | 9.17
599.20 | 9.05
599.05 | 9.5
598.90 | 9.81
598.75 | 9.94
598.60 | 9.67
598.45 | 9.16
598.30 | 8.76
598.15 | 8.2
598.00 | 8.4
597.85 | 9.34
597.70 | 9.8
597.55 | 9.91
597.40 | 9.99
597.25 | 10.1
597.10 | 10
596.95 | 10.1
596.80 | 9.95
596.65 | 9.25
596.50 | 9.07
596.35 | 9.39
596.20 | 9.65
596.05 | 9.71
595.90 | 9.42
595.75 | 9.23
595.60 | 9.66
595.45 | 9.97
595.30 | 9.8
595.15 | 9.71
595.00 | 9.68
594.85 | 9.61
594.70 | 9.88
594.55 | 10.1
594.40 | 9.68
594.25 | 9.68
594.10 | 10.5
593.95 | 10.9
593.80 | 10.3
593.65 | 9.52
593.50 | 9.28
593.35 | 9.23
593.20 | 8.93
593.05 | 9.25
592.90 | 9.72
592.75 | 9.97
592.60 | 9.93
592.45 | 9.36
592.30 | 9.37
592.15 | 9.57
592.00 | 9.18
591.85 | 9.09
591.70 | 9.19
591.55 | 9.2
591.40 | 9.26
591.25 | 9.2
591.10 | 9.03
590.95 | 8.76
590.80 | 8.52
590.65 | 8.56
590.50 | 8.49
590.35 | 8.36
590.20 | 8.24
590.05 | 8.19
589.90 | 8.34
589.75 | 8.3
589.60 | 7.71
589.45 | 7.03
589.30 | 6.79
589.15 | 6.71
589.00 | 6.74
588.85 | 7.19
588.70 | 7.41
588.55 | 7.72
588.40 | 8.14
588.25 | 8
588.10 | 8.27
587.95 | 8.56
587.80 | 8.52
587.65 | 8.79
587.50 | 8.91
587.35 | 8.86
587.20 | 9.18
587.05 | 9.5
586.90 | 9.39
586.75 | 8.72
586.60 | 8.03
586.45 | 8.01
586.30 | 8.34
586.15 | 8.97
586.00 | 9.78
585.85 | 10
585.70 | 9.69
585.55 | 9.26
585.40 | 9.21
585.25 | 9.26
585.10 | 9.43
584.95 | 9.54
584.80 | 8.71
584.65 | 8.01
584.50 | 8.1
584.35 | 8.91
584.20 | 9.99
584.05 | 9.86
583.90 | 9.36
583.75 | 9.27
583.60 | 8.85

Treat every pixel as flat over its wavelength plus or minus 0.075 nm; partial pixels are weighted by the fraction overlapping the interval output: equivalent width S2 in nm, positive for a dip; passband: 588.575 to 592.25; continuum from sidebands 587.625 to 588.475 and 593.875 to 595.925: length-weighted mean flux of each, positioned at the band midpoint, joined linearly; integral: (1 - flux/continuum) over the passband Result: 0.25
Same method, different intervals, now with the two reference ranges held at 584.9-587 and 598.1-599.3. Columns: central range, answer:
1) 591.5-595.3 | -0.176 nm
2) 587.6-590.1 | 0.376 nm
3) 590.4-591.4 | 0.043 nm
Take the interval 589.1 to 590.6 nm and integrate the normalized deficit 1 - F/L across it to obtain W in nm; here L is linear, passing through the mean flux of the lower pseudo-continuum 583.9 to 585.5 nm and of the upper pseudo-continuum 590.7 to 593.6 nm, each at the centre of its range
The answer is 0.22 nm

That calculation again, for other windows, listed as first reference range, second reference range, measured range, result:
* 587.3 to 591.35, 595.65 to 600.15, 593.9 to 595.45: -0.17 nm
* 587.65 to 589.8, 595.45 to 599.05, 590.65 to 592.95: -0.25 nm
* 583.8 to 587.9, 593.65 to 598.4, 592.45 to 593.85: -0.01 nm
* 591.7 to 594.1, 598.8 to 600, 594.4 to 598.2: -0.02 nm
